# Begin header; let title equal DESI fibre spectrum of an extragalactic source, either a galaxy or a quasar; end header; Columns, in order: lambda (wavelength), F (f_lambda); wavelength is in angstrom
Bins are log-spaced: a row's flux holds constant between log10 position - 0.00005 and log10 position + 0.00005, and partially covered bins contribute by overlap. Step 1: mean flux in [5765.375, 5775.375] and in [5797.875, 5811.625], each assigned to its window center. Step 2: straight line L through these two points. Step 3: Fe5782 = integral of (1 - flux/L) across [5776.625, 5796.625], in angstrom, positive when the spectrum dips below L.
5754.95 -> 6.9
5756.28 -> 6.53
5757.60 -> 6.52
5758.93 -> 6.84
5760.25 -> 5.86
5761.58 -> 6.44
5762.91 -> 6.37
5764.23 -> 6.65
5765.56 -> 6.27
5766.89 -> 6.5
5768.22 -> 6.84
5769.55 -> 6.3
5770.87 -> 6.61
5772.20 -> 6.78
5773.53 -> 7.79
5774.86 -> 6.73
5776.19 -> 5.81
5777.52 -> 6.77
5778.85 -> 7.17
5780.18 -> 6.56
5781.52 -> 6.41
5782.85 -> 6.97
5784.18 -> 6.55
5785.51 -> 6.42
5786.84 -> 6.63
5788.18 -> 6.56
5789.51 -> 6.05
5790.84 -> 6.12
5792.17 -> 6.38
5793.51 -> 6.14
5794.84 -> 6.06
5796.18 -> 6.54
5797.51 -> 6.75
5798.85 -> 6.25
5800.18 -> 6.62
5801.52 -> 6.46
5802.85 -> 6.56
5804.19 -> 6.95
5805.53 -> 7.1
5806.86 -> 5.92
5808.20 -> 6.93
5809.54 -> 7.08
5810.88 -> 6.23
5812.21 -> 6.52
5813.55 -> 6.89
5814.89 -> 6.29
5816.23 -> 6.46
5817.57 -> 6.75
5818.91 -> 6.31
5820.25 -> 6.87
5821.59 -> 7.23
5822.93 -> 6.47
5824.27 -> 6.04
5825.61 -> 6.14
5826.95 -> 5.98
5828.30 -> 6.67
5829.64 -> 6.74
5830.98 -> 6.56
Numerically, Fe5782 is 0.62 angstrom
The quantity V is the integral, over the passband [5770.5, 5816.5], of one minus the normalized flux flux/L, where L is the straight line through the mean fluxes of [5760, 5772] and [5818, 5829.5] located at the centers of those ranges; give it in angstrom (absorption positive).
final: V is -0.7 angstrom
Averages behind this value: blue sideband 6.46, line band 6.57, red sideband 6.48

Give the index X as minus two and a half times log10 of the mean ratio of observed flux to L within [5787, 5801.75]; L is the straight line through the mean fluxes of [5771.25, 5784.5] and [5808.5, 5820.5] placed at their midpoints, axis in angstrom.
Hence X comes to 0.05 mag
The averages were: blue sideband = 6.75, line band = 6.36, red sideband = 6.6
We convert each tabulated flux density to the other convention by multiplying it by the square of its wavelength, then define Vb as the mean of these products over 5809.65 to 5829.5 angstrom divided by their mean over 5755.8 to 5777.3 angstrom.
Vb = 1.0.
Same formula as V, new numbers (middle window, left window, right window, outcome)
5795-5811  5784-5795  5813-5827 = -0.5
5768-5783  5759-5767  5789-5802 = -0.8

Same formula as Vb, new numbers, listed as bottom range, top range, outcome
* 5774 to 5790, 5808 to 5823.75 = 1.02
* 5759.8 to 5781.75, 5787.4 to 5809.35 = 0.99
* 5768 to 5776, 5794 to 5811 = 0.98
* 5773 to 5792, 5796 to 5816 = 1.01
